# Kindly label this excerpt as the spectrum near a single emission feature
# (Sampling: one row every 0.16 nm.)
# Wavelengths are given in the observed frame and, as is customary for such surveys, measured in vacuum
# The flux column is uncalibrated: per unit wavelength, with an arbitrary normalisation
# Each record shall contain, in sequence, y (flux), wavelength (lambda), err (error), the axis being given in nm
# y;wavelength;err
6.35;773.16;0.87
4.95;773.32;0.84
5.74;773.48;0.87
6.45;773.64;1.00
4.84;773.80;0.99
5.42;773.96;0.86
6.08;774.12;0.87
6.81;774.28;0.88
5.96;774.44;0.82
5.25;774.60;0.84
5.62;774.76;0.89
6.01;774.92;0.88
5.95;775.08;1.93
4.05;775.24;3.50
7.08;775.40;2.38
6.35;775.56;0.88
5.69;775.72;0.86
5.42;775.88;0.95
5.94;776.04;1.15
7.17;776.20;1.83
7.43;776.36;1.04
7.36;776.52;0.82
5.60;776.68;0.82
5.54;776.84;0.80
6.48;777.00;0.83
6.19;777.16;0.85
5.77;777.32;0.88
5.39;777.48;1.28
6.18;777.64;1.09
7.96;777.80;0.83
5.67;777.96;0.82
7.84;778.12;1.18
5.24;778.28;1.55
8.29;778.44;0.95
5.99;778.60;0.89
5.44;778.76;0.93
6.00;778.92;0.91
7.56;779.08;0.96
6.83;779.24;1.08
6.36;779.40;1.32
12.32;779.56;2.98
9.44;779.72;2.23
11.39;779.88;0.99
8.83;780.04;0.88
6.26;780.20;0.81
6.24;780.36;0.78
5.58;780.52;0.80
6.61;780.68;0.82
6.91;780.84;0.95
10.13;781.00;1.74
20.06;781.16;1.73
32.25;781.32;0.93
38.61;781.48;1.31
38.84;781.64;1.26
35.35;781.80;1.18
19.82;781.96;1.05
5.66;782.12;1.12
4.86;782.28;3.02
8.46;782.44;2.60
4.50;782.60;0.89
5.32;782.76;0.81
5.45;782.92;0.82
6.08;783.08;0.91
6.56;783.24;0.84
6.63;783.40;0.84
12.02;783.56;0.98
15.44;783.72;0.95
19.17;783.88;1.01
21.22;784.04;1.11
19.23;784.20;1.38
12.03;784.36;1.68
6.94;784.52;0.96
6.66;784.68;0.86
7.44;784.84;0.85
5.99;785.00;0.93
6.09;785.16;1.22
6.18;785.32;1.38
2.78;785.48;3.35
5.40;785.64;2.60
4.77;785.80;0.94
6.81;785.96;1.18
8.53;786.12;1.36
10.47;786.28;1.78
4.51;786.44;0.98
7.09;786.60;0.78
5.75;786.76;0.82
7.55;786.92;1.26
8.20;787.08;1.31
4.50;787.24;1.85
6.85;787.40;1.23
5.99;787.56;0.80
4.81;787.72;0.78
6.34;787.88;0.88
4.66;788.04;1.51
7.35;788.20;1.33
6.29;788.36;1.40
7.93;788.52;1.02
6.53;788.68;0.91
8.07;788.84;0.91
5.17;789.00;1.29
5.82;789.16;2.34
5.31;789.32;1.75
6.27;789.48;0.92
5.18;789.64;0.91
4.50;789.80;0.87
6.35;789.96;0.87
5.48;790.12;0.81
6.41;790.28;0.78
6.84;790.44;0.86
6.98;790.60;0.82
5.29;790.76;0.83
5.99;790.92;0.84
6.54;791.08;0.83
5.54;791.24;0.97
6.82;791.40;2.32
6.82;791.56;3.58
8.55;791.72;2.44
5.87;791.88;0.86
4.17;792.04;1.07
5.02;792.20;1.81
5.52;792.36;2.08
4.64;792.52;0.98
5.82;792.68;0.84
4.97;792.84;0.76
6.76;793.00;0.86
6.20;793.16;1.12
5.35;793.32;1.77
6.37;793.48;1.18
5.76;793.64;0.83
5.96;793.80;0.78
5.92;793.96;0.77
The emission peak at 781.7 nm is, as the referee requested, H-alpha 6563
